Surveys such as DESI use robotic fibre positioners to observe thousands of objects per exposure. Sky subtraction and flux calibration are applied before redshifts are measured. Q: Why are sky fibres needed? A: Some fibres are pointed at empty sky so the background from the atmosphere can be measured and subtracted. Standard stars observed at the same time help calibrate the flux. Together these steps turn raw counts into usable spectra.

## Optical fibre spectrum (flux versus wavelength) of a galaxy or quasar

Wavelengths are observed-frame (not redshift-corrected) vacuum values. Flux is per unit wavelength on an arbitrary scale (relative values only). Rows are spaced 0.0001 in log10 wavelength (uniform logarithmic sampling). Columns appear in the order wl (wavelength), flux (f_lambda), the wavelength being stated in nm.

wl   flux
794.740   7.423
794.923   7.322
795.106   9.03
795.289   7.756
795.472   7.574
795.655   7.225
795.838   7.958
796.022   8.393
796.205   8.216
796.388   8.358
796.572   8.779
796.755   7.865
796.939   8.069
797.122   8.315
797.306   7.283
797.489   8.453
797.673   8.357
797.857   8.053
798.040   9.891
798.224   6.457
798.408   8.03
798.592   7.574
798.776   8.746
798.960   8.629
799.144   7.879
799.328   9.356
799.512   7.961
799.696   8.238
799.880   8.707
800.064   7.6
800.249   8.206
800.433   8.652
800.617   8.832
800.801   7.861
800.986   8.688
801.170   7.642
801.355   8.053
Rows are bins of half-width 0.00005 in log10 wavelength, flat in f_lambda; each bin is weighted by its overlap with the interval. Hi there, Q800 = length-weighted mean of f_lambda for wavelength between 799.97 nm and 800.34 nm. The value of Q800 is 7.89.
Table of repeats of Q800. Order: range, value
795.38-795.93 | 7.59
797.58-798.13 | 8.76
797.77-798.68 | 8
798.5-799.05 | 8.31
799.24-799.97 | 8.56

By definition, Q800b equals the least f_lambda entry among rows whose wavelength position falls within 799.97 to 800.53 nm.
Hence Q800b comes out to 7.6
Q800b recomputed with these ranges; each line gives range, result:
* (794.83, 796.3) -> 7.225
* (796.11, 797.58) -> 7.283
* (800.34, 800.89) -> 7.861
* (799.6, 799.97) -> 8.238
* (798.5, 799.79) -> 7.574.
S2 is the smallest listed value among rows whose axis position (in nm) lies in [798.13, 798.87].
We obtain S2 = 6.457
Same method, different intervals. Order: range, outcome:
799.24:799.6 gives 7.961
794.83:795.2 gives 7.322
